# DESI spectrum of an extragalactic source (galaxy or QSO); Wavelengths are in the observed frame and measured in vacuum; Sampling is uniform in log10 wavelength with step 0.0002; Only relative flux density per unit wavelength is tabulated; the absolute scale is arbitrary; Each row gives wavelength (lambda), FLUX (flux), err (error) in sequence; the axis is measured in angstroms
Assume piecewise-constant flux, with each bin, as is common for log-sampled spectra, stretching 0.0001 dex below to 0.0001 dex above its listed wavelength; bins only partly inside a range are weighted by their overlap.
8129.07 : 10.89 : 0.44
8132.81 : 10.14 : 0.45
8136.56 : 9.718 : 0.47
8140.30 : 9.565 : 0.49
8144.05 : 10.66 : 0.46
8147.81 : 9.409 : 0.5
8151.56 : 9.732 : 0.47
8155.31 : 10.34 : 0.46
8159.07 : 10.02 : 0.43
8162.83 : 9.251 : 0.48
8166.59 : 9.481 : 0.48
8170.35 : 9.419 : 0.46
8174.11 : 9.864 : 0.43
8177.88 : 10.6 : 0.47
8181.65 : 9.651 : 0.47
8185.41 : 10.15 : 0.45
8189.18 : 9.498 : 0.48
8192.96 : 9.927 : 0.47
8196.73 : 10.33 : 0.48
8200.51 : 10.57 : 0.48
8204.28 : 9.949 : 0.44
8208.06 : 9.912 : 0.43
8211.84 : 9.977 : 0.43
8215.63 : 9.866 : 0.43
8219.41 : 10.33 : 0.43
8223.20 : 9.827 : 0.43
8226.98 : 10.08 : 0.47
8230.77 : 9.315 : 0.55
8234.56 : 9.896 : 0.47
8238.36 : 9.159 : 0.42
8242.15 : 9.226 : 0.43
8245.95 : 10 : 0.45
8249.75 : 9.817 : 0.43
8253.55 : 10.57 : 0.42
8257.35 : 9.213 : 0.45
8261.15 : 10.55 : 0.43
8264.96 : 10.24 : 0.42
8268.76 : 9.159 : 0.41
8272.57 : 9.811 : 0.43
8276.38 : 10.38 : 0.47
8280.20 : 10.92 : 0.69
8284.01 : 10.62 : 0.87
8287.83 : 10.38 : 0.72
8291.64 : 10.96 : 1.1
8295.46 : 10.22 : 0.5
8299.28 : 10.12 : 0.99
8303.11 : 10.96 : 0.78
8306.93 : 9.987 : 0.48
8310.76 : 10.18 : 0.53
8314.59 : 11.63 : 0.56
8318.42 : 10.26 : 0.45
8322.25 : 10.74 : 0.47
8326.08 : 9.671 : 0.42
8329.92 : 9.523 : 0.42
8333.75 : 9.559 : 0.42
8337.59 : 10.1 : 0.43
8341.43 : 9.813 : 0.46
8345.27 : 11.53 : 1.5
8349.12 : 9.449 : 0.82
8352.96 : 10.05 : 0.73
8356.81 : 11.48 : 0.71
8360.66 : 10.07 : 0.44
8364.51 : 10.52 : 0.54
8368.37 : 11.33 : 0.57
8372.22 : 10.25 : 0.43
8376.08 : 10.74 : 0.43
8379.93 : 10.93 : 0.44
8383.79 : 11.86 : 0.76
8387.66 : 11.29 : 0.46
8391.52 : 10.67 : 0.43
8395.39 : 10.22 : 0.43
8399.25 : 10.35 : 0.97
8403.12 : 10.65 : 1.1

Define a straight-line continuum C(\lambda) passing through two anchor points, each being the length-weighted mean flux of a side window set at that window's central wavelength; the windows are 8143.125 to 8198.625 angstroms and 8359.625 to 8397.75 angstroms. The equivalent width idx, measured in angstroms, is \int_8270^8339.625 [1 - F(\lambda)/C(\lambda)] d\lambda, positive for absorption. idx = 1.0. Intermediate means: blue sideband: 9.87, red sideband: 10.8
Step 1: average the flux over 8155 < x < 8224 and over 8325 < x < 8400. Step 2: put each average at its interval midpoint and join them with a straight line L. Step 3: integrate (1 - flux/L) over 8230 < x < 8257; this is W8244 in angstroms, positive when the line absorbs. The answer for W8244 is 1.1 angstroms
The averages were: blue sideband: 9.94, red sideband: 10.5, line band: 9.7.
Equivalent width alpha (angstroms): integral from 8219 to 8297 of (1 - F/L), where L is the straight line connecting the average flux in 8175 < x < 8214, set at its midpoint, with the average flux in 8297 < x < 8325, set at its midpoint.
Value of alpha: 2.1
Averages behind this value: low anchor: 10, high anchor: 10.5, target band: 10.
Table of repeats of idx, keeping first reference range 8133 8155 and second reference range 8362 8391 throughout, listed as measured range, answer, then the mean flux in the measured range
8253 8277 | 1.2 angstroms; 9.94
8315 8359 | 2.1 angstroms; 10.2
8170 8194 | 0.4 angstroms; 9.9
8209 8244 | 1.7 angstroms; 9.75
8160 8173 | 0.7 angstroms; 9.46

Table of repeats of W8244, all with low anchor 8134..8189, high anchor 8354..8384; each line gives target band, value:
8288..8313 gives 0.2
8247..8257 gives 0.2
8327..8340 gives 1.1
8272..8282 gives -0.1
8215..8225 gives 0.1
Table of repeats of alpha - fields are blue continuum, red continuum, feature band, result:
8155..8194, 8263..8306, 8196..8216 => -0.3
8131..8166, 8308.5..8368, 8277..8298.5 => -0.8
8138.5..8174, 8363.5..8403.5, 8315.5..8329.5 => 0.4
